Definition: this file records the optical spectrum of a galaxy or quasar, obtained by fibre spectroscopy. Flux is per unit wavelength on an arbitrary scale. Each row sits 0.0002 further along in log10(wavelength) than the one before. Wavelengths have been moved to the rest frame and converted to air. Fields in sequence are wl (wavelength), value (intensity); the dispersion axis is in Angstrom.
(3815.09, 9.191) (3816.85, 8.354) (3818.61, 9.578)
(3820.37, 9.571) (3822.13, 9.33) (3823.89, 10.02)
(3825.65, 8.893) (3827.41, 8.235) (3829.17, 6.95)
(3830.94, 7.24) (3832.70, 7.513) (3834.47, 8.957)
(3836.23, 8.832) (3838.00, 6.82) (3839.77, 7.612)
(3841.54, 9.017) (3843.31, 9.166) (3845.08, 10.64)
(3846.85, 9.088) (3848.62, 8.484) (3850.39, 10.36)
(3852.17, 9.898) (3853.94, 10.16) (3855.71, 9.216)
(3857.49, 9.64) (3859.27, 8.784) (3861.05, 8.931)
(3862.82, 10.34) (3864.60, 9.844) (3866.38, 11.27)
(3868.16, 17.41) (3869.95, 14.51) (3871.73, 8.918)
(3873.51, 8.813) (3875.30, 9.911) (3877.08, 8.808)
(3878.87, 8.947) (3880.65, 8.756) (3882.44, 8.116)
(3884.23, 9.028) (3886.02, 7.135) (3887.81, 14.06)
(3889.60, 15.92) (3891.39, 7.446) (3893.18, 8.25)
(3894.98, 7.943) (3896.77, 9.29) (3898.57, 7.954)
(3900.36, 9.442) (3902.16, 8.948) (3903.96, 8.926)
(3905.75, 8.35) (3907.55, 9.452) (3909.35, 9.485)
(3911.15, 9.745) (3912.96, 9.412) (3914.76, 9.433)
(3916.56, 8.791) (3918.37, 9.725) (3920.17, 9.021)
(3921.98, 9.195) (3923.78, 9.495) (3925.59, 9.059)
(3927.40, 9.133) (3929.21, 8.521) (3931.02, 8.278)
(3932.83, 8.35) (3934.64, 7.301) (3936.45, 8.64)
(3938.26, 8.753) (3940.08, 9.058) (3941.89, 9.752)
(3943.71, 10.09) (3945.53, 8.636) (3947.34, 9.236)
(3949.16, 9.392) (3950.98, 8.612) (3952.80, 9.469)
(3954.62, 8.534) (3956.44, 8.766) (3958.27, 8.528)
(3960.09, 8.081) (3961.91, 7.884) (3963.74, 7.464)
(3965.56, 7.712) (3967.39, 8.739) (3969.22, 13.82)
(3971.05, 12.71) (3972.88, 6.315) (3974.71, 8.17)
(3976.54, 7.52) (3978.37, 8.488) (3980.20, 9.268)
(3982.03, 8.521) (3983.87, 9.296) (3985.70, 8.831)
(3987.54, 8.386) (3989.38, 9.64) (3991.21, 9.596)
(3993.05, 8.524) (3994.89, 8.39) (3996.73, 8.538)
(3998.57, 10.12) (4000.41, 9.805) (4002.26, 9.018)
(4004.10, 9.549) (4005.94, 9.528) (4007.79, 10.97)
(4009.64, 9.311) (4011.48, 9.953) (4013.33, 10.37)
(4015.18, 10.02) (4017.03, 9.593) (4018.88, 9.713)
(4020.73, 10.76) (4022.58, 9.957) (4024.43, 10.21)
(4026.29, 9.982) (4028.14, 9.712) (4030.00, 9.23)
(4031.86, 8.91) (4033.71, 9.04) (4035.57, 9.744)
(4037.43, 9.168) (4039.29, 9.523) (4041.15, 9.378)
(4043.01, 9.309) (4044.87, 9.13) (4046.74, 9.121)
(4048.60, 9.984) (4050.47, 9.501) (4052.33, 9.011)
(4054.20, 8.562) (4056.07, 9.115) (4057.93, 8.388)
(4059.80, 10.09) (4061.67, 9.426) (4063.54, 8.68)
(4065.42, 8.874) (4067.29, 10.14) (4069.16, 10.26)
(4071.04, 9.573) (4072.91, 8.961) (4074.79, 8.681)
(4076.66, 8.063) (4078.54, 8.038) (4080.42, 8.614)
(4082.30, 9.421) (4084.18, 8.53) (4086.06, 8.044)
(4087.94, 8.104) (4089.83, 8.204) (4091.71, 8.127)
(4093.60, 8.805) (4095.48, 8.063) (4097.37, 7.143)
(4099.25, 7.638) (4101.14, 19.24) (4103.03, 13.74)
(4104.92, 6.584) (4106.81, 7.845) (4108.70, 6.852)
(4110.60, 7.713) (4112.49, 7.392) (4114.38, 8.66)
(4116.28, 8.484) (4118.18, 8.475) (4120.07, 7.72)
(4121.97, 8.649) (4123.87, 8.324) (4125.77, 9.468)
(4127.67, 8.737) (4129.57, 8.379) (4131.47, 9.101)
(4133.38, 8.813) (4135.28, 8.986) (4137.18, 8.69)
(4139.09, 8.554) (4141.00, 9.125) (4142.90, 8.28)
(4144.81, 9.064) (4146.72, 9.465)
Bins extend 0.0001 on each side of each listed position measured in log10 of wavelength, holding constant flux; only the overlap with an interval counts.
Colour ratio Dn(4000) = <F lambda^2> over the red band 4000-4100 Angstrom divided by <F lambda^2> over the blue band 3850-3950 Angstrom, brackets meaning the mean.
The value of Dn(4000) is 1.04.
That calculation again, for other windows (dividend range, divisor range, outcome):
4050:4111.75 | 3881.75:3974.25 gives 1.07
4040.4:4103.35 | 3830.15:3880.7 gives 1.07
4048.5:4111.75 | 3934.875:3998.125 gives 1.07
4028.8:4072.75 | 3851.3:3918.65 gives 1.04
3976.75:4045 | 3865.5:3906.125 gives 1.01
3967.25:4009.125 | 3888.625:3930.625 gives 1.05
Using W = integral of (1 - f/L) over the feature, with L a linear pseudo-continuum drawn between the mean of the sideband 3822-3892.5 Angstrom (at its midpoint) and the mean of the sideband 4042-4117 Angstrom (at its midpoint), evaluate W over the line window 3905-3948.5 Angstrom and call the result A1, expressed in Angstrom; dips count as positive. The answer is 1.7 Angstrom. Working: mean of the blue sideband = 9.58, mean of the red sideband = 9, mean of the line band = 9.04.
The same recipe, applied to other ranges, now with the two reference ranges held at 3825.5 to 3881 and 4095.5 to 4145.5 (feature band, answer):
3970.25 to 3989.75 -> 0.9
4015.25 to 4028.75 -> -1.3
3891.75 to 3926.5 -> 1.2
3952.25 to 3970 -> 0.7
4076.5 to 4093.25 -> 1.1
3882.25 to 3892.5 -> -1.1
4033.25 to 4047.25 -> -0.4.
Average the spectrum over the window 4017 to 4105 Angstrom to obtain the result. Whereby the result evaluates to 9.36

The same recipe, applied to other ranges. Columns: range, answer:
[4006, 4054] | 9.64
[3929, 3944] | 8.71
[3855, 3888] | 10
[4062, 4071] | 9.49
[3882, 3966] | 9.03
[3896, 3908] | 8.89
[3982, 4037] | 9.52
